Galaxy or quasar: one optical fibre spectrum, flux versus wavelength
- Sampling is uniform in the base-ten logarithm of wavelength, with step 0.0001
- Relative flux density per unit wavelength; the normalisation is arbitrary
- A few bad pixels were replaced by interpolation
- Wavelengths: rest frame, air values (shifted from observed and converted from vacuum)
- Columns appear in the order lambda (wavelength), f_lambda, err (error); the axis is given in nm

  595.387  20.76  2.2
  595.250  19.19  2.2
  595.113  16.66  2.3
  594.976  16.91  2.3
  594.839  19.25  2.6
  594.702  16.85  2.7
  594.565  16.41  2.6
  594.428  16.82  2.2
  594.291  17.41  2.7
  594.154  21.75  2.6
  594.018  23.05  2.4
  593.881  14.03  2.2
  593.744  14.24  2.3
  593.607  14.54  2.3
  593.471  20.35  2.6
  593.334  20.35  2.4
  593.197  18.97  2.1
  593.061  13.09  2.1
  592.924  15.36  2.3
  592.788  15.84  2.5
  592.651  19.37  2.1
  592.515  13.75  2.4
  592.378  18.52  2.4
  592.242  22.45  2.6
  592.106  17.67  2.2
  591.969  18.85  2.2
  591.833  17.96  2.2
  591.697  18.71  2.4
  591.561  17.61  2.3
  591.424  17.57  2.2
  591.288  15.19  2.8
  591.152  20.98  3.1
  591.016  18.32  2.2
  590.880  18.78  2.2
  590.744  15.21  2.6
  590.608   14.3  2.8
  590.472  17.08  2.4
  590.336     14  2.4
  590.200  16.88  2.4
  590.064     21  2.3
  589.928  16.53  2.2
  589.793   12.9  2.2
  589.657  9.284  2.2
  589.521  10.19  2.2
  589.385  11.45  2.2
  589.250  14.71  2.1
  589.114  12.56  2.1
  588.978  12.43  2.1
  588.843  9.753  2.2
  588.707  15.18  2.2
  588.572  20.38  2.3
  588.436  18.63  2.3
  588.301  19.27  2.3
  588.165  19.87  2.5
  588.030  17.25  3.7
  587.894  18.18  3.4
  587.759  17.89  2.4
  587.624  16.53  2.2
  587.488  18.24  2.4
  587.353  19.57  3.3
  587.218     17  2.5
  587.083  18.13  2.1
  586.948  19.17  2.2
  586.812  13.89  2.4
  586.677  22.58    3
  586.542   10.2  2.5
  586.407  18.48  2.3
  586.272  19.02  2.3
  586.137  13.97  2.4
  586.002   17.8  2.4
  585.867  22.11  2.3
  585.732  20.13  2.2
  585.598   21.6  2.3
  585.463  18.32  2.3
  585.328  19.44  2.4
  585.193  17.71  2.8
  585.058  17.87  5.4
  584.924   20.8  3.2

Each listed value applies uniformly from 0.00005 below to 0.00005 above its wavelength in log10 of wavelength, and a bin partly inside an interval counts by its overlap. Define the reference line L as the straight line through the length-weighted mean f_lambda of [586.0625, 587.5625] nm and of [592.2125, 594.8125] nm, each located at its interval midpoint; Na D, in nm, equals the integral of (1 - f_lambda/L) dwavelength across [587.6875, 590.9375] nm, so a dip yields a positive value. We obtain 0.34 nm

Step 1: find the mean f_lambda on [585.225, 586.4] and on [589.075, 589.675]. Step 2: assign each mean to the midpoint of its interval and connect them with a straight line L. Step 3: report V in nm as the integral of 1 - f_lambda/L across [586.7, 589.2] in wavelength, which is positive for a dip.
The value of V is -0.40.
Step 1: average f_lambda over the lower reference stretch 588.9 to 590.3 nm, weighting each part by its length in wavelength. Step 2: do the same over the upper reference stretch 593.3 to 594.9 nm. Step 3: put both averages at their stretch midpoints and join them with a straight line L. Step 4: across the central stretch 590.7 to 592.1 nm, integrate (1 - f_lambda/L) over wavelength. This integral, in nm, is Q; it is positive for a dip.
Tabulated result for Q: -0.23 nm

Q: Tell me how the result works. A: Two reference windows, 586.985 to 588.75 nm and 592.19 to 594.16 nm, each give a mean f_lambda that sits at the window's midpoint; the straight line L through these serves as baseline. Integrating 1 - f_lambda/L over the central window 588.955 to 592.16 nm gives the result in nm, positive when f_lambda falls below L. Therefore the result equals 0.36 nm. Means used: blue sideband 18.2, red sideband 17.5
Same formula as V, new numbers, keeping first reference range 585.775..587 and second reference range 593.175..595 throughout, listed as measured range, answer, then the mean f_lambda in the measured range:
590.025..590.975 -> 0.06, 16.7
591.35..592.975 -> 0.00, 17.8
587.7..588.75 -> -0.05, 18.4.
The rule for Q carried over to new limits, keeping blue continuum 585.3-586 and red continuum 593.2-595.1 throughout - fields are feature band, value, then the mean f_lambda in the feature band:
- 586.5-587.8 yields 0.15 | 17.4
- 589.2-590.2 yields 0.27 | 13.9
